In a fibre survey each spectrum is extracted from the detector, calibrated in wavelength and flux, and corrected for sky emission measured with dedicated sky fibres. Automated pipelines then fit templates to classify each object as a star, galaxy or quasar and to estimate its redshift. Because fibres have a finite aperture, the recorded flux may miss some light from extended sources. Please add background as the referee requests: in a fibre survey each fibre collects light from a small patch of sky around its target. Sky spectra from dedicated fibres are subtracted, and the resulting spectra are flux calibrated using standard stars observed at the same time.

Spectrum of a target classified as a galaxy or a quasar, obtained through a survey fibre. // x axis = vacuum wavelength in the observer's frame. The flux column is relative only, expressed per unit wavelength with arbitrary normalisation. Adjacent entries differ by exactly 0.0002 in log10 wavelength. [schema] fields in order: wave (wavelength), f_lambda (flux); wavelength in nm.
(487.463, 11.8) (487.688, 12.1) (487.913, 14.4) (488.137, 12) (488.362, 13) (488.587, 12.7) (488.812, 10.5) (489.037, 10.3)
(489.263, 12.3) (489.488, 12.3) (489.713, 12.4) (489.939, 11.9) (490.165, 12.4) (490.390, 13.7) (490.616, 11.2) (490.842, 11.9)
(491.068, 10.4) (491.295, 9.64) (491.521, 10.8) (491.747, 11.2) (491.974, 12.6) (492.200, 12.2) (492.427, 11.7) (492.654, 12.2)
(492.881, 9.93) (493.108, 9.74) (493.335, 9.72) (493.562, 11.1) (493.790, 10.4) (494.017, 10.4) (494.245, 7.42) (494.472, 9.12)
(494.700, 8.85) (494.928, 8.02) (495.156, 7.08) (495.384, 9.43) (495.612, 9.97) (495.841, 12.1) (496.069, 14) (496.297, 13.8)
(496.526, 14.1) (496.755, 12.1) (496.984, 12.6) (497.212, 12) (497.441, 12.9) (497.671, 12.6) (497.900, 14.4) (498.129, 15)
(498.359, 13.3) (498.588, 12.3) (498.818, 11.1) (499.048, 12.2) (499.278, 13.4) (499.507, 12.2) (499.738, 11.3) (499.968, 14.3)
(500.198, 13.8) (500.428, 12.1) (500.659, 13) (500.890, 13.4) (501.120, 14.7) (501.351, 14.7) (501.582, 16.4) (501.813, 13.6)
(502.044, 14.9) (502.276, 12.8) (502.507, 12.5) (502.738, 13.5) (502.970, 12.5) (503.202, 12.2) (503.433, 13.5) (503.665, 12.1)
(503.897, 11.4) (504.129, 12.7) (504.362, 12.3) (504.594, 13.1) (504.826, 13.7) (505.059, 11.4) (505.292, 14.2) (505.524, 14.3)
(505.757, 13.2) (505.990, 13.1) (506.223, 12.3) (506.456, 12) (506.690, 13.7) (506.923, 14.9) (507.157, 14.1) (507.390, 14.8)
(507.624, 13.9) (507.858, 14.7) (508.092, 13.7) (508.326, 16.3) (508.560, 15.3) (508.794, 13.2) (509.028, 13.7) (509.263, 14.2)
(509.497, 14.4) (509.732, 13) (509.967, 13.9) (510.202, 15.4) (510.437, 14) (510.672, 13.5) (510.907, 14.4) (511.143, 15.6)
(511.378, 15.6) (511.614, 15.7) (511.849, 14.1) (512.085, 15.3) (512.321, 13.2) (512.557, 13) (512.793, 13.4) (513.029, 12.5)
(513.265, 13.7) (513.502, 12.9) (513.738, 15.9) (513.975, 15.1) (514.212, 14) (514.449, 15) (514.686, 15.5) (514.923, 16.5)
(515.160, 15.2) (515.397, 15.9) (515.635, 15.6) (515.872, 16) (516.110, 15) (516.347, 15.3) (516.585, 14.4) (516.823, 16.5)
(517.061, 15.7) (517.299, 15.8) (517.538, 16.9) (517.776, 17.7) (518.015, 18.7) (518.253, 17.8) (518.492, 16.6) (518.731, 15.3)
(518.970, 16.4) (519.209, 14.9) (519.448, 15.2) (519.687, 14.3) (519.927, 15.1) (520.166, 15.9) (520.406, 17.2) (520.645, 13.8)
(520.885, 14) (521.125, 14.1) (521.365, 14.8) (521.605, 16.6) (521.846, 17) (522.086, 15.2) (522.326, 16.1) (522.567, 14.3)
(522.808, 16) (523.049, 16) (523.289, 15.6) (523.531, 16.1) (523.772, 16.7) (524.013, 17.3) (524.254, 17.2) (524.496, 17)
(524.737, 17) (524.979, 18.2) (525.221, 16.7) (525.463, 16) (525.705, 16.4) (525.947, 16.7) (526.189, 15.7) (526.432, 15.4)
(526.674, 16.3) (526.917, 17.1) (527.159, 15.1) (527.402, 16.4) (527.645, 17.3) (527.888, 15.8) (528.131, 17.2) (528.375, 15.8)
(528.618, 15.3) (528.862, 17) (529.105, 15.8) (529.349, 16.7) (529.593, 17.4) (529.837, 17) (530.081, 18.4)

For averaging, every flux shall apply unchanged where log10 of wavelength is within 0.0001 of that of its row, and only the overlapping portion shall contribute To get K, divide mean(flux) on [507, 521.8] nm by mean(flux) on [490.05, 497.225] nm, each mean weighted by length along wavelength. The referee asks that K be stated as 1.37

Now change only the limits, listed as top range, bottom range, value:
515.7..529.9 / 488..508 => 1.31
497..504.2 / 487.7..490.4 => 1.07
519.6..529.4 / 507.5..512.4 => 1.11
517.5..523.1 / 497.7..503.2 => 1.19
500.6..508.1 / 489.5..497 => 1.22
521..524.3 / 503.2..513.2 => 1.15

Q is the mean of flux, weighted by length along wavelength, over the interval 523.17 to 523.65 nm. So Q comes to 15.8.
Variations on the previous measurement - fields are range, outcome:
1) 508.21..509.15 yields 14.6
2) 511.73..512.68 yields 13.9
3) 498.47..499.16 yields 11.9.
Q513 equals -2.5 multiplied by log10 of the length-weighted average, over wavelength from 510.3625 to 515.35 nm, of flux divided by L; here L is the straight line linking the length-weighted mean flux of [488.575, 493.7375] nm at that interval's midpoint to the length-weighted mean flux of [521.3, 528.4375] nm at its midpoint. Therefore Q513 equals 0.00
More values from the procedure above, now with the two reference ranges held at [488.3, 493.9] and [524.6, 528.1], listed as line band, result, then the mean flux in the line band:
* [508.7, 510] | 0.024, 13.7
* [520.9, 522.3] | 0.022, 15.5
